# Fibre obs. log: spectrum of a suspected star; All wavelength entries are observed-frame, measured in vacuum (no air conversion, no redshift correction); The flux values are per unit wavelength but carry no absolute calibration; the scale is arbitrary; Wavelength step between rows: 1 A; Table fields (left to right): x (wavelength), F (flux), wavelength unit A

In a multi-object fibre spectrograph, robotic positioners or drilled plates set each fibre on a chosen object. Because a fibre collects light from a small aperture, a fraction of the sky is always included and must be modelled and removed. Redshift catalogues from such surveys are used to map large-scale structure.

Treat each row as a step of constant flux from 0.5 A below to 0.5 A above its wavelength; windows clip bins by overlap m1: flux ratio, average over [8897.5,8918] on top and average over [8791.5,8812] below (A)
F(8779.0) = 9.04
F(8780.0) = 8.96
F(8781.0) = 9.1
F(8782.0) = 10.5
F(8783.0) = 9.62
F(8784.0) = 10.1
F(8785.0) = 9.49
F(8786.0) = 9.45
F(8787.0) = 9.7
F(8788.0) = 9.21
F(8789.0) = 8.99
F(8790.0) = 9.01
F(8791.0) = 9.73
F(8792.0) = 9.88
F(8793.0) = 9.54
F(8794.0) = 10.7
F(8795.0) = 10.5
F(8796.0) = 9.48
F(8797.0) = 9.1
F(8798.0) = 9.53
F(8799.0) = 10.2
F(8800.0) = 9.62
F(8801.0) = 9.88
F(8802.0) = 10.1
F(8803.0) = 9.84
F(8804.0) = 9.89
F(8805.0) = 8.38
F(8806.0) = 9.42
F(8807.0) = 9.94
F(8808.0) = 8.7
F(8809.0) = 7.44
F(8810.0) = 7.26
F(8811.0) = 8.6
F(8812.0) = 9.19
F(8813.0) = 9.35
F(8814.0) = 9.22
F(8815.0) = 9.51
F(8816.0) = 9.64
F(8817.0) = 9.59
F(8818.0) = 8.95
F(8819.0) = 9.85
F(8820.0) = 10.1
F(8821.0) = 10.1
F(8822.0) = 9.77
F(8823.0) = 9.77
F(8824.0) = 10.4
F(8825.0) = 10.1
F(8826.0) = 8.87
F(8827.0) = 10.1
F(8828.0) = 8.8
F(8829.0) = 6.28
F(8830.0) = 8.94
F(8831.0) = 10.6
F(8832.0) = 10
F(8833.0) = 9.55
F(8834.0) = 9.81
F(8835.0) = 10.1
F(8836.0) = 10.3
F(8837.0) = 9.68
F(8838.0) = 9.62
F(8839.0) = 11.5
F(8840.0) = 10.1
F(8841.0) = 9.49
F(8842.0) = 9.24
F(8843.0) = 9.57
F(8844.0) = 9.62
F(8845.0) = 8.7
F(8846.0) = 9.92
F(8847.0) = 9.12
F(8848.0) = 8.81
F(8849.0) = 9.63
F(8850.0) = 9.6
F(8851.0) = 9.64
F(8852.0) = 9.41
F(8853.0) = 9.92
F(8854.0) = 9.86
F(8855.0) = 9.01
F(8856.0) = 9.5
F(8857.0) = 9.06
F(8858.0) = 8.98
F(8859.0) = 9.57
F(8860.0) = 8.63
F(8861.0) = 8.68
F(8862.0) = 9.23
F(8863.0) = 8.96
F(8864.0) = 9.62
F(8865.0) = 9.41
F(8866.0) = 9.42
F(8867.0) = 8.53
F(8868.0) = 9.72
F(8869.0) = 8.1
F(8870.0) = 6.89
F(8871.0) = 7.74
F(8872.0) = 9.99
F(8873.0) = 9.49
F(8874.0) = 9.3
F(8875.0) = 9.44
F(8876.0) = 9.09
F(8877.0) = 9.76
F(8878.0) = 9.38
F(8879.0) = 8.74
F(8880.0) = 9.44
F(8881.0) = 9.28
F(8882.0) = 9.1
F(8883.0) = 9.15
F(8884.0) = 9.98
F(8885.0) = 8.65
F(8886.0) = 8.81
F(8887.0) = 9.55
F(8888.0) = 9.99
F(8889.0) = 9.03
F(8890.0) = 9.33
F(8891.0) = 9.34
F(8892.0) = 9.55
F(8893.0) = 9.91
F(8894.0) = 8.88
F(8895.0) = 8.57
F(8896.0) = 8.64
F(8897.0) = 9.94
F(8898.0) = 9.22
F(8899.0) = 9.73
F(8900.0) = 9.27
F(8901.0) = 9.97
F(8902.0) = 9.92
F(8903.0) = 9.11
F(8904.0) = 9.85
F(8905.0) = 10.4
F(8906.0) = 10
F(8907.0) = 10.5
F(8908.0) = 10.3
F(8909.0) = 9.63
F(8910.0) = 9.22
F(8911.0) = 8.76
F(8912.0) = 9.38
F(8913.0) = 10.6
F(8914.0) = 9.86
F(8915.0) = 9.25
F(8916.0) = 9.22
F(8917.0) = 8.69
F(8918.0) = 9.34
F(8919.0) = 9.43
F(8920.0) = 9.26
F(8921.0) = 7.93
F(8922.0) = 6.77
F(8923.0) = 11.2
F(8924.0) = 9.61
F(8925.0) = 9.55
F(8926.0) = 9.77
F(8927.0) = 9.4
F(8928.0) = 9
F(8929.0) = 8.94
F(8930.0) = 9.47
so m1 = 1.03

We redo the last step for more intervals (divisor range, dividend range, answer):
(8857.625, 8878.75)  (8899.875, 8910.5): 1.09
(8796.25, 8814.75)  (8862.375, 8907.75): 1.01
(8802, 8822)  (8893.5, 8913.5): 1.04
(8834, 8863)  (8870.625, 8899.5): 0.98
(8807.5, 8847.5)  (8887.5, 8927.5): 1.00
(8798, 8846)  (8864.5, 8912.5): 0.98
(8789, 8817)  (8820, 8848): 1.02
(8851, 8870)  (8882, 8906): 1.03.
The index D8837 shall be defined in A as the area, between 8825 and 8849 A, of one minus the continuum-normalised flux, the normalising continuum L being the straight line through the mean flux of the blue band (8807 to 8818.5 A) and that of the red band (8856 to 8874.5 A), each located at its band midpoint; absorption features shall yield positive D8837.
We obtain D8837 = -1.6 A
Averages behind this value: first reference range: 8.91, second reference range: 8.98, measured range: 9.52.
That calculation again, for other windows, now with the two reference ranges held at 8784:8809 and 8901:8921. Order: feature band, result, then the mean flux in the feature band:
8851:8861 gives 0.27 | 9.31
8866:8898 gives 1.45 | 9.14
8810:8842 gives 0.00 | 9.57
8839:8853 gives 0.05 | 9.54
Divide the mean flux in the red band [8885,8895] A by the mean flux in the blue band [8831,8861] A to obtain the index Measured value 0.97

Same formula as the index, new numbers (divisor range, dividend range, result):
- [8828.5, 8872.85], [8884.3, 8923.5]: 1.01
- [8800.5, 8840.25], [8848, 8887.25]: 0.97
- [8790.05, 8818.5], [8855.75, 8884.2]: 0.97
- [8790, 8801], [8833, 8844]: 1.01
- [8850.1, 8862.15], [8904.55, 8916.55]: 1.05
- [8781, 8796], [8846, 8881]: 0.94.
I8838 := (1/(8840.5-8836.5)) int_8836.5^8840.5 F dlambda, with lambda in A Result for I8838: 10.2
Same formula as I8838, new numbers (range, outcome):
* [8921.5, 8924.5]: 9.19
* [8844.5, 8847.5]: 9.25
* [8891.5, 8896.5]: 9.11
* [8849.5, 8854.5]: 9.69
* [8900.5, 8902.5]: 9.95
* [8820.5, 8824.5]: 10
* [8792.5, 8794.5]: 10.1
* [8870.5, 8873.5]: 9.07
